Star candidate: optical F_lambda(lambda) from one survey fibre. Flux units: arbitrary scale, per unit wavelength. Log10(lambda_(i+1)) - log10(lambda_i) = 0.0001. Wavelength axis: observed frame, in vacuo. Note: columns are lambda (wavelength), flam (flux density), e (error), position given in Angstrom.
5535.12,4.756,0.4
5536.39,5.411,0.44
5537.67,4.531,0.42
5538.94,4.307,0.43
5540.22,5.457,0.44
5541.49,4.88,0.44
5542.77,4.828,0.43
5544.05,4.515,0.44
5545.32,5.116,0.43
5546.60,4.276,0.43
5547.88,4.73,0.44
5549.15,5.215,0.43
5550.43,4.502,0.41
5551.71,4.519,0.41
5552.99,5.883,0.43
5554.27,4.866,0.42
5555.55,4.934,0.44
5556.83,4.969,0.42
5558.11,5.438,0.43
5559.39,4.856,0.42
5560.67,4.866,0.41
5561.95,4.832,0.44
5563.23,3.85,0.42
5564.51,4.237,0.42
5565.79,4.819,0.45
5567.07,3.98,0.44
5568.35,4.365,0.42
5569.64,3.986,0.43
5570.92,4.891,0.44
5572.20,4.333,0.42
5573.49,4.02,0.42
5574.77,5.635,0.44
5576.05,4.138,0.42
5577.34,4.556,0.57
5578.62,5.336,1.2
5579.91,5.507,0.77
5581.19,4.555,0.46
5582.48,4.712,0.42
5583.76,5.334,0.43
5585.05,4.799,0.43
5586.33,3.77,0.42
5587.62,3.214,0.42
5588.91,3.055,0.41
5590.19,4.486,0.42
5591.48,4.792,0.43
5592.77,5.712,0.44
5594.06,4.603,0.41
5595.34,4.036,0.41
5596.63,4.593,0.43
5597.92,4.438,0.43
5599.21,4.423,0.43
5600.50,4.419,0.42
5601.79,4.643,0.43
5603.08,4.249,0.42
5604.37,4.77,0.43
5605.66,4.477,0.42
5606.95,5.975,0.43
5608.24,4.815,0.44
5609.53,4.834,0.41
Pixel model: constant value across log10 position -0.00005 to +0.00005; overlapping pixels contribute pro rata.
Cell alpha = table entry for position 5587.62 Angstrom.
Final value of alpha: 3.214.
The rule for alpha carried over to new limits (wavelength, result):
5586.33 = 3.77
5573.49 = 4.02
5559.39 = 4.856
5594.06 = 4.603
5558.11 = 5.438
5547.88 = 4.73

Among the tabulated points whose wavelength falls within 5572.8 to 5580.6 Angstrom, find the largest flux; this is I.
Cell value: 5.635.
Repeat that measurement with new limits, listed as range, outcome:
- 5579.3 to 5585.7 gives 5.507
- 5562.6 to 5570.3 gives 4.819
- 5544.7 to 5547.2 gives 5.116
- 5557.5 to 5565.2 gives 5.438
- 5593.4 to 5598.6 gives 4.603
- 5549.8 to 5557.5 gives 5.883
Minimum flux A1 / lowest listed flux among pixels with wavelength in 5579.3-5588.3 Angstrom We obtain 3.214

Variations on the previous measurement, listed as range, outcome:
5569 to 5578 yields 3.986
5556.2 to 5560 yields 4.856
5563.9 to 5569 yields 3.98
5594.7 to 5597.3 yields 4.036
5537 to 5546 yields 4.307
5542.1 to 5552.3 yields 4.276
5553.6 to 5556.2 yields 4.866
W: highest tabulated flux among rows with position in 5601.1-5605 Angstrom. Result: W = 4.77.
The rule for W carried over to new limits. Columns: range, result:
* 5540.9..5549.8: 5.215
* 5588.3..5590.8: 4.486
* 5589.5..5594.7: 5.712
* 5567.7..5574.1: 4.891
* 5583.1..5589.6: 5.334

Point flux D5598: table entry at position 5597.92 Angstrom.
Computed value 4.438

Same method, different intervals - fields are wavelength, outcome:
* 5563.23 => 3.85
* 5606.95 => 5.975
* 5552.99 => 5.883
